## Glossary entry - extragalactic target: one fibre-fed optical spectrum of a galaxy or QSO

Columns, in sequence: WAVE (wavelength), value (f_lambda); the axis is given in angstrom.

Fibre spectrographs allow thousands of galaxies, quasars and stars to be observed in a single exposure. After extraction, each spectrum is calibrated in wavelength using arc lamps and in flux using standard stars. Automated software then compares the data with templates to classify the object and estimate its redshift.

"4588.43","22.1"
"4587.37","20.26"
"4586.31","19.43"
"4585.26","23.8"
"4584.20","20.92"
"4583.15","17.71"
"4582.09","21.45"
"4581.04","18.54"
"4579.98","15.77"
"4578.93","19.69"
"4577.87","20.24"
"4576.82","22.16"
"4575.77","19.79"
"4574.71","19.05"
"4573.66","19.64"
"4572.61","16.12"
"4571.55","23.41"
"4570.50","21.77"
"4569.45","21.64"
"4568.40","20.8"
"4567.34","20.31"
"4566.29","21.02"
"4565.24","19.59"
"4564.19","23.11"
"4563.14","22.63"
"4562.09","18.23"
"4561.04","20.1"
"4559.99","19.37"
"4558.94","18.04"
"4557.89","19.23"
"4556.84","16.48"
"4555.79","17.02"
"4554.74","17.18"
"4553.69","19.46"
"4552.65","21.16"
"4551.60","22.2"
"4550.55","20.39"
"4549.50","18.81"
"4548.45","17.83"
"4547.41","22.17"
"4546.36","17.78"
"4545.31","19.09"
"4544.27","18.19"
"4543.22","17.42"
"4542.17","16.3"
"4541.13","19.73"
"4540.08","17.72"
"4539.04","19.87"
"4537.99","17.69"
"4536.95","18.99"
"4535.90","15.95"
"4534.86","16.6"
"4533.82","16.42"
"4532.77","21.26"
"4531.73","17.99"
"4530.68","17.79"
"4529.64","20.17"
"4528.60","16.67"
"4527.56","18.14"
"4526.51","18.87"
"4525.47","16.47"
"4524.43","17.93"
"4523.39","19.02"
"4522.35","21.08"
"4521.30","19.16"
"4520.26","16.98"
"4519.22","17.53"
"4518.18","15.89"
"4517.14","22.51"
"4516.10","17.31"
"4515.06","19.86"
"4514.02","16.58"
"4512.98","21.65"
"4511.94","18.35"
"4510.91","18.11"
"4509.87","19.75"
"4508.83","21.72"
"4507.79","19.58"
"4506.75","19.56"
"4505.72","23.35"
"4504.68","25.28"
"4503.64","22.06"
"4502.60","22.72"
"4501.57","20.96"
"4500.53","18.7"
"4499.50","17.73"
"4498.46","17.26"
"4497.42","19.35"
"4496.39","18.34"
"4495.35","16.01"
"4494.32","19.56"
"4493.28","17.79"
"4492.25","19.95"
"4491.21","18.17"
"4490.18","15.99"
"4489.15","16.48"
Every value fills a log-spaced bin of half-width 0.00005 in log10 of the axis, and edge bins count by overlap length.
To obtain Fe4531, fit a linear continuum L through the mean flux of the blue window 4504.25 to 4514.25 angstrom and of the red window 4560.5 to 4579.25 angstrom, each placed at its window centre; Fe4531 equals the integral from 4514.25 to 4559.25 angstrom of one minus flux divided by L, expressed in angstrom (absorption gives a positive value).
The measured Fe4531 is 4.4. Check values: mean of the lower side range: 20.5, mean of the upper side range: 20.5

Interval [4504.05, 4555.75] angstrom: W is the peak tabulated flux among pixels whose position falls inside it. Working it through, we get 25.28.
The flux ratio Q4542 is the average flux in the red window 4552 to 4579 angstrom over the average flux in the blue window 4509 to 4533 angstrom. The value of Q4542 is 1.07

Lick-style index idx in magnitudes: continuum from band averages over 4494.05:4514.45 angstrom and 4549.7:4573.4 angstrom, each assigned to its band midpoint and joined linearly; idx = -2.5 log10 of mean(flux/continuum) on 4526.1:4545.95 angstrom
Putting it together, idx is 0.101 mag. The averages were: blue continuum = 19.9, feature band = 18.1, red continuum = 19.9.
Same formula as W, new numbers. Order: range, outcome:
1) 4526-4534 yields 21.26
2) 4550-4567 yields 23.11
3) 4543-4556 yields 22.2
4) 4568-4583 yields 23.41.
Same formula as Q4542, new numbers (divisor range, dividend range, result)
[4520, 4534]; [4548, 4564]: 1.04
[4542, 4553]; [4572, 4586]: 1.02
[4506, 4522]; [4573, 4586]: 1.04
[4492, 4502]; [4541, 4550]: 1.00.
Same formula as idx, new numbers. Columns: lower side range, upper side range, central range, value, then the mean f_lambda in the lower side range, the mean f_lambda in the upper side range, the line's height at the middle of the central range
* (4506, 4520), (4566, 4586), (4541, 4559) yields 0.05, 19.2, 20.2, 19.8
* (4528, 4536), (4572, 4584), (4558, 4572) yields -0.10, 18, 19.2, 18.8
